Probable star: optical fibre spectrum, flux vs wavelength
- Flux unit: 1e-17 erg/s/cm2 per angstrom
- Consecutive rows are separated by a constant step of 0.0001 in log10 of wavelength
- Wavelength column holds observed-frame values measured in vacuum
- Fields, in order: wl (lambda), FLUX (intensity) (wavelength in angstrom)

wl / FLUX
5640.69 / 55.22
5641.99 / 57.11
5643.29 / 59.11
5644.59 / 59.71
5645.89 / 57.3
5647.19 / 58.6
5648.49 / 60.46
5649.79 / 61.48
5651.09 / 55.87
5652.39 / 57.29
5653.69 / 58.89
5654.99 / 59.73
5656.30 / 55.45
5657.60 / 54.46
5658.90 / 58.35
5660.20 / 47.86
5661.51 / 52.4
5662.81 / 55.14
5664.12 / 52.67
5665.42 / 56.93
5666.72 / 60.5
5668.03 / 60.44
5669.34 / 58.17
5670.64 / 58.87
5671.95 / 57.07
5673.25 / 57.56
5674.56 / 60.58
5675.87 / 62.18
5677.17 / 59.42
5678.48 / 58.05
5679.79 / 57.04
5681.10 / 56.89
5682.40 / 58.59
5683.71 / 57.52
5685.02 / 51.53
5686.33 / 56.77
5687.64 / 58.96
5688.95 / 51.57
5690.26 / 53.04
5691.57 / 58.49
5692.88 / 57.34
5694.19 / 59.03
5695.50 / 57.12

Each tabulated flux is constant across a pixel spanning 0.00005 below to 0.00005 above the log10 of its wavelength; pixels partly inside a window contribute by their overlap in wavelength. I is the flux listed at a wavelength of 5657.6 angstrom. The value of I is 54.46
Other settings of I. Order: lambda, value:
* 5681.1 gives 56.89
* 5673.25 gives 57.56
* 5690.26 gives 53.04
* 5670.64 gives 58.87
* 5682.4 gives 58.59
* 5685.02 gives 51.53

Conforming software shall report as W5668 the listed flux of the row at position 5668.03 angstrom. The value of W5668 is 60.44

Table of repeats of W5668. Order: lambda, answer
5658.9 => 58.35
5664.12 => 52.67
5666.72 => 60.5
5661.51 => 52.4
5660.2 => 47.86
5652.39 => 57.29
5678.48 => 58.05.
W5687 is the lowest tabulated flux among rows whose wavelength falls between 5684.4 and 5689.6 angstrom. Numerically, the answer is 51.53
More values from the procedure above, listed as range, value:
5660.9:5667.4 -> 52.4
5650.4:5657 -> 55.45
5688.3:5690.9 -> 51.57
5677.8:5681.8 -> 56.89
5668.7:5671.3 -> 58.17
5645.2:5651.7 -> 55.87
